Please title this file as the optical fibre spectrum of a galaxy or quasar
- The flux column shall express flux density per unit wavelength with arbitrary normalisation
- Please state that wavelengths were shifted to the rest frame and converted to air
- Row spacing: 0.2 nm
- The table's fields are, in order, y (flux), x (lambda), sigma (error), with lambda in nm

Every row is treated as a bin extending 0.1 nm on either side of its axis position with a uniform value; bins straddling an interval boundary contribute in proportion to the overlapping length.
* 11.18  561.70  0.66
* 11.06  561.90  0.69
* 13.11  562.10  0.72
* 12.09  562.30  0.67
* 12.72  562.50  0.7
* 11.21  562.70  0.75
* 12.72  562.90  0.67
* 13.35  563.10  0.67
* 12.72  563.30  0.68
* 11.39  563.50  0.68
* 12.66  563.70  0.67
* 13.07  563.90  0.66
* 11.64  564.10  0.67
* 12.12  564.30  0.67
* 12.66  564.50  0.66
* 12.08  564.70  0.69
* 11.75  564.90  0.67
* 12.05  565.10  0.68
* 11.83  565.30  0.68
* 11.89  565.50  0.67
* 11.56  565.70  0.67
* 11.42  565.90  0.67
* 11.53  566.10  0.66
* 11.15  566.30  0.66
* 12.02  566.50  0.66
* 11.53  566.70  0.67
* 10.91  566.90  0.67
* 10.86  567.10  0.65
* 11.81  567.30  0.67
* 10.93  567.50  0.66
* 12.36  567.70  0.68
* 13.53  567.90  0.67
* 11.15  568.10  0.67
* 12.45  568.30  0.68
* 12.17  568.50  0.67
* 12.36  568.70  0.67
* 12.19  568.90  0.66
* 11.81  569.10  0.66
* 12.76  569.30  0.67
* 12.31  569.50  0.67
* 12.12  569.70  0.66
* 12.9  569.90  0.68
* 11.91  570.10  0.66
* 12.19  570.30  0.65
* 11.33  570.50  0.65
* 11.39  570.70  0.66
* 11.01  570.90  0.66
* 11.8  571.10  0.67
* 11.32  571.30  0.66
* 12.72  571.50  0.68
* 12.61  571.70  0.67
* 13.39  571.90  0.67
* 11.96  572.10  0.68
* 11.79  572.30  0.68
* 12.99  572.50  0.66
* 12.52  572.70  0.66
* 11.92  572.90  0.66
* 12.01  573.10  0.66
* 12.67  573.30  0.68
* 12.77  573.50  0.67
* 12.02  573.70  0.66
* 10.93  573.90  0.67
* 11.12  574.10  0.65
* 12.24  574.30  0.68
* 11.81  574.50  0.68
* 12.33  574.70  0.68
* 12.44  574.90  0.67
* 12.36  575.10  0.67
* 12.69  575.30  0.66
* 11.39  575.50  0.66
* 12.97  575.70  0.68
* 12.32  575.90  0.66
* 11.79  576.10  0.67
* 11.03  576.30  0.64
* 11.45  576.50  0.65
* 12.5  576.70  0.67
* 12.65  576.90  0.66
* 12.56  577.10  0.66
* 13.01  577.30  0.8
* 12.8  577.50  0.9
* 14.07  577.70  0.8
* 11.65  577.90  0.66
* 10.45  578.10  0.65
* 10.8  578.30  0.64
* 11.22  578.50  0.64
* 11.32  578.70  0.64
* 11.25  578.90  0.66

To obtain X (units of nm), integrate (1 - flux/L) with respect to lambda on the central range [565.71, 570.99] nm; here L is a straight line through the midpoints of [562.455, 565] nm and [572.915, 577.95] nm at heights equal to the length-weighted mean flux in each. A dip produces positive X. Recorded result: 0.184 nm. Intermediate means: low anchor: 12.3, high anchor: 12.2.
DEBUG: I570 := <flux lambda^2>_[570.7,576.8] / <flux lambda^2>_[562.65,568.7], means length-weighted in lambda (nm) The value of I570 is 1.04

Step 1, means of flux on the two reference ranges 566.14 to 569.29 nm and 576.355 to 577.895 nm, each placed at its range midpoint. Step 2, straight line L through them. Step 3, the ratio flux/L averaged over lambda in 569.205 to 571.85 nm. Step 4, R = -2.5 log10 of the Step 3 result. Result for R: 0.00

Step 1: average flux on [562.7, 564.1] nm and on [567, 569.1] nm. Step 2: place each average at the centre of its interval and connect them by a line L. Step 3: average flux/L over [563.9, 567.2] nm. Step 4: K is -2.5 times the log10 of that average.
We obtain 0.05 mag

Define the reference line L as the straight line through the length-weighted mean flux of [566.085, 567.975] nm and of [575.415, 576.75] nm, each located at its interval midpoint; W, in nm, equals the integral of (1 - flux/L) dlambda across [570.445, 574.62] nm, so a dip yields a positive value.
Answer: -0.08 nm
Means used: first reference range 11.6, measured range 12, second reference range 11.9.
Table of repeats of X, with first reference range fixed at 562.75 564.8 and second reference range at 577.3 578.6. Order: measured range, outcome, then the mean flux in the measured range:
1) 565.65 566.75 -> 0.071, 11.5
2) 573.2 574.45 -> 0.012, 12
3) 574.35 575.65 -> -0.019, 12.2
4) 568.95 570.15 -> -0.010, 12.3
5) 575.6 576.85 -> -0.006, 12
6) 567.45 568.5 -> 0.010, 12.1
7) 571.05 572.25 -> -0.016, 12.3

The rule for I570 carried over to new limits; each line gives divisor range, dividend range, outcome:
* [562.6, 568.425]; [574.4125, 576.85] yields 1.05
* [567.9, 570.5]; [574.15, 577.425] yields 1.02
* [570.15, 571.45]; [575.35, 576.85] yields 1.05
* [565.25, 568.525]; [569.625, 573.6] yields 1.06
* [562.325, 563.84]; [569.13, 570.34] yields 1.02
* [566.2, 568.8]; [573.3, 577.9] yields 1.07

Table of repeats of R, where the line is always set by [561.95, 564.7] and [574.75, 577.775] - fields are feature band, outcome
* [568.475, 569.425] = 0.01 mag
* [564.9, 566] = 0.06 mag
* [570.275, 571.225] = 0.08 mag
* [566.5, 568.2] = 0.07 mag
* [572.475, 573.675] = 0.00 mag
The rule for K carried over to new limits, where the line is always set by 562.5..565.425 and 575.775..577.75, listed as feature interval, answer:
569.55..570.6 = 0.02 mag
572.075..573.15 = 0.01 mag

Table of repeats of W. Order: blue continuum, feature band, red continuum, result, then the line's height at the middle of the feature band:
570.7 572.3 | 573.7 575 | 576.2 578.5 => 0.02 nm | 12.1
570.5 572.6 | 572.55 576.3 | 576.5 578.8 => -0.01 nm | 12.1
